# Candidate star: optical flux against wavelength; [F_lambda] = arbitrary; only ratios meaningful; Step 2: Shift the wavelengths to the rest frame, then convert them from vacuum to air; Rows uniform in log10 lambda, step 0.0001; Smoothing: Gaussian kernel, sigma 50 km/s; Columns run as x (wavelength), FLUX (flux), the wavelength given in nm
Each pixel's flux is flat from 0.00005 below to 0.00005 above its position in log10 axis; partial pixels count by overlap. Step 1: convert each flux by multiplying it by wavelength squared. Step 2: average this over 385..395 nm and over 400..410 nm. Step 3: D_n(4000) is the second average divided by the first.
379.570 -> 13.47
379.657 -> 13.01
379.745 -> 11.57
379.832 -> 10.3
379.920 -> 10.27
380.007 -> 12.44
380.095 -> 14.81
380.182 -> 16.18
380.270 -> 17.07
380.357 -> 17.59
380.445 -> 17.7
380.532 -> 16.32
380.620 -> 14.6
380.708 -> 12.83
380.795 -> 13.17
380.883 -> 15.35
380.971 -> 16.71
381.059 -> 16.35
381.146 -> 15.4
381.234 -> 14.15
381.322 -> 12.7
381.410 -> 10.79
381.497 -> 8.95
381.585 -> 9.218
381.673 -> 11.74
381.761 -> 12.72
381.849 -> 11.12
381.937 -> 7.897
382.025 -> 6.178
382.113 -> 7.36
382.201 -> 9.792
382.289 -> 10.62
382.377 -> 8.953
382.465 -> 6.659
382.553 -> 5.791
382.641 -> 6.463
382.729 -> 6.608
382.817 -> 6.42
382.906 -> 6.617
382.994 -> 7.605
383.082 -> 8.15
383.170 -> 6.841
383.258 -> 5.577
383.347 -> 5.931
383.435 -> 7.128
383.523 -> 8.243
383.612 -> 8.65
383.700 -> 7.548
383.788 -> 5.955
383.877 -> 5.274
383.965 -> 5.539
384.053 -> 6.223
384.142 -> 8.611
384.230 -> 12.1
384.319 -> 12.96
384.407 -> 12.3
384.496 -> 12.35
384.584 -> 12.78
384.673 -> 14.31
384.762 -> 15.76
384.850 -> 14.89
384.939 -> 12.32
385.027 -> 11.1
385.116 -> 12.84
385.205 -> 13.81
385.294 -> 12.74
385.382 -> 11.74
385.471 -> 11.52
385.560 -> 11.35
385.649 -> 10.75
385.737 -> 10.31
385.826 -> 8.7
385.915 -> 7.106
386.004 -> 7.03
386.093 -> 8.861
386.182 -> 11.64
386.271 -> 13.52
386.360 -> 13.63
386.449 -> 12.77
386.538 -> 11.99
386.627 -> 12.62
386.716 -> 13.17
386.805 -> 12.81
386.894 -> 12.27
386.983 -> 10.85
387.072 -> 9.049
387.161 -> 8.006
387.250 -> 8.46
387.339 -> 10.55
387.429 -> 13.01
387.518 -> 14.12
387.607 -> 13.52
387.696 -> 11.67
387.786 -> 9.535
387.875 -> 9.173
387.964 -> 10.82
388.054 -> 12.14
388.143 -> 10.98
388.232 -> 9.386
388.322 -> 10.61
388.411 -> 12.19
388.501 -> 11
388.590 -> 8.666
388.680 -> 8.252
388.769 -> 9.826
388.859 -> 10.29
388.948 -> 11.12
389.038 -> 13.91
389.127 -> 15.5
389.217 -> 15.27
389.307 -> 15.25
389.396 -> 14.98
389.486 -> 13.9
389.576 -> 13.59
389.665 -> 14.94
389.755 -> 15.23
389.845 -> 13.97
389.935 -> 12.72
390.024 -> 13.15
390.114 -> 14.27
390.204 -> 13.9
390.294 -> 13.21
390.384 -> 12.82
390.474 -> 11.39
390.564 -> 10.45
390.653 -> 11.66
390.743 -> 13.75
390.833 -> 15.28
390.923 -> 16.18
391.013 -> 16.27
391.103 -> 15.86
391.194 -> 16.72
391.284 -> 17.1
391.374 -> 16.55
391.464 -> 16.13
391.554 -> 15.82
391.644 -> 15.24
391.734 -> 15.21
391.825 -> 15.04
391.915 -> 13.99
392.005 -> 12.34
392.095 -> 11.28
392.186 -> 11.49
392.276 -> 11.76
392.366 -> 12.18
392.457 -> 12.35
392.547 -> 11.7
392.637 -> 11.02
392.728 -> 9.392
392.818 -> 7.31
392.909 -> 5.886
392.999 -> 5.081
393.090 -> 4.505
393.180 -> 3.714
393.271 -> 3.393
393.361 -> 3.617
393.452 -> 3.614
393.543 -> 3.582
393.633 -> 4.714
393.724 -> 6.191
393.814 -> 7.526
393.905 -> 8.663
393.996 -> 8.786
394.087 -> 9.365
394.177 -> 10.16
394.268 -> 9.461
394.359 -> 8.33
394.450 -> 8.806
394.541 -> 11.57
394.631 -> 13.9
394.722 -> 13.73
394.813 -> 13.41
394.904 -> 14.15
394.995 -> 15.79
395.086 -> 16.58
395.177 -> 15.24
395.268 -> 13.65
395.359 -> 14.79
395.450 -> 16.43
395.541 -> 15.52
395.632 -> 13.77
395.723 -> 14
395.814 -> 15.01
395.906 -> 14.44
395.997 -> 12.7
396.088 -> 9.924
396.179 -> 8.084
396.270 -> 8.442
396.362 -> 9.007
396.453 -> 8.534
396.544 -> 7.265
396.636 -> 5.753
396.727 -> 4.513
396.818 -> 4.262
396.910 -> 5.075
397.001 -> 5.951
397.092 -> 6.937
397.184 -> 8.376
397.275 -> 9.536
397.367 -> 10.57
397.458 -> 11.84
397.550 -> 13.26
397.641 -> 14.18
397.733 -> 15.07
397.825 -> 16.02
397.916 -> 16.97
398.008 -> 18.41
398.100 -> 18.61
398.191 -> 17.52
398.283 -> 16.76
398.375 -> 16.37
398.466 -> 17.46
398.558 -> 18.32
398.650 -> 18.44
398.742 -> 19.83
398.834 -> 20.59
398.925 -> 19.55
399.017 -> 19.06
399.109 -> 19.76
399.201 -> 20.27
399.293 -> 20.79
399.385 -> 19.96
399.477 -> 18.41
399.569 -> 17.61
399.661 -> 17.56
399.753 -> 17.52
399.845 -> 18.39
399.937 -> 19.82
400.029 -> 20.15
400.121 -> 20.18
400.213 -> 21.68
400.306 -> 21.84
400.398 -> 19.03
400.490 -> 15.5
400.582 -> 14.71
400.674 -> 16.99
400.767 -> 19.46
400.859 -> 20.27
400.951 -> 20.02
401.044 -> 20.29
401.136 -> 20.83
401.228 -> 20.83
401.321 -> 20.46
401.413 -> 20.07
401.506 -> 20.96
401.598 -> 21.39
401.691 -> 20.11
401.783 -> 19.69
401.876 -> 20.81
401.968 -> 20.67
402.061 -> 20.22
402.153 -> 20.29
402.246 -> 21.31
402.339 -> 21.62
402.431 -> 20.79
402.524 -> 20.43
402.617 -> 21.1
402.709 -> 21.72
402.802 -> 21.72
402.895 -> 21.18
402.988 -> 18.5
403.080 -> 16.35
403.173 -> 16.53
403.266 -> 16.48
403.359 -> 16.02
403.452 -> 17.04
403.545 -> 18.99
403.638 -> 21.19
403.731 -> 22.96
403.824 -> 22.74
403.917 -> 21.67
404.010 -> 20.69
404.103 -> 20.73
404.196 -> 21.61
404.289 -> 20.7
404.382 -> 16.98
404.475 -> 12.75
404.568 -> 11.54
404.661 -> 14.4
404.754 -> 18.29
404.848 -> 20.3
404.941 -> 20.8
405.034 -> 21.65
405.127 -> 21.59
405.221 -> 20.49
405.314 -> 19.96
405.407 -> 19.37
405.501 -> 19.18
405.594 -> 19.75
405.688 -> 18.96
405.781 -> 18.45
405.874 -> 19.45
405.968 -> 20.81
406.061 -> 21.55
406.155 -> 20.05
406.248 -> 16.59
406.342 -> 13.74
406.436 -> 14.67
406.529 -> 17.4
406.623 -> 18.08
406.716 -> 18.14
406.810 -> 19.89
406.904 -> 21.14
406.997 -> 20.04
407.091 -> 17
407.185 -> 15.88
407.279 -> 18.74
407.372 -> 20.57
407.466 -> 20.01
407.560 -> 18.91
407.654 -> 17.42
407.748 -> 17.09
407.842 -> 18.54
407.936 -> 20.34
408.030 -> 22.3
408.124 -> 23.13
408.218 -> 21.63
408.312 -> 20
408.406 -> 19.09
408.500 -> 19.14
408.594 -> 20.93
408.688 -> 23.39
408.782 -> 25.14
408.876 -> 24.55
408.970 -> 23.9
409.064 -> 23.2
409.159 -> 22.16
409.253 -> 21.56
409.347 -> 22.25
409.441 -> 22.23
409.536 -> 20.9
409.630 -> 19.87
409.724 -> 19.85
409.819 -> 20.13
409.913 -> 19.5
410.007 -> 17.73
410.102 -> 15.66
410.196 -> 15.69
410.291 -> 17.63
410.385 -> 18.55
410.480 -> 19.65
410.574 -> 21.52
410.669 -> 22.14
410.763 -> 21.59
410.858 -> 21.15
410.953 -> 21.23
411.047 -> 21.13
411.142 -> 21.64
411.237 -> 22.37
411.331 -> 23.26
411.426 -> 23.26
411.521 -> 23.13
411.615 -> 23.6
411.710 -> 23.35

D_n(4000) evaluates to 1.9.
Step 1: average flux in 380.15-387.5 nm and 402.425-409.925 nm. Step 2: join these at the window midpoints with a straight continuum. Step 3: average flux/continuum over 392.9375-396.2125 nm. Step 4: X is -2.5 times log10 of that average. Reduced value 0.42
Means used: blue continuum 10.8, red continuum 19.7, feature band 10.3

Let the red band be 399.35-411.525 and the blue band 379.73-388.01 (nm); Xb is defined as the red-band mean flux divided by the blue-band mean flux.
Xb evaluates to 1.8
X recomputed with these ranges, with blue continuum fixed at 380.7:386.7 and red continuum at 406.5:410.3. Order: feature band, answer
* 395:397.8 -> 0.35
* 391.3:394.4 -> 0.39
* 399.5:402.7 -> -0.15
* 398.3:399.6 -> -0.16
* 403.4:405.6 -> -0.05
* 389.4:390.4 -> -0.09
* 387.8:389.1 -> 0.15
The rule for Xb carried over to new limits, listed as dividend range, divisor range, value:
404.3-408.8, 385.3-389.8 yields 1.65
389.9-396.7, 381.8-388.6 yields 1.14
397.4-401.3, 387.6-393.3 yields 1.50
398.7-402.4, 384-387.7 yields 1.71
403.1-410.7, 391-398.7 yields 1.68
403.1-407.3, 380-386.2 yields 1.75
